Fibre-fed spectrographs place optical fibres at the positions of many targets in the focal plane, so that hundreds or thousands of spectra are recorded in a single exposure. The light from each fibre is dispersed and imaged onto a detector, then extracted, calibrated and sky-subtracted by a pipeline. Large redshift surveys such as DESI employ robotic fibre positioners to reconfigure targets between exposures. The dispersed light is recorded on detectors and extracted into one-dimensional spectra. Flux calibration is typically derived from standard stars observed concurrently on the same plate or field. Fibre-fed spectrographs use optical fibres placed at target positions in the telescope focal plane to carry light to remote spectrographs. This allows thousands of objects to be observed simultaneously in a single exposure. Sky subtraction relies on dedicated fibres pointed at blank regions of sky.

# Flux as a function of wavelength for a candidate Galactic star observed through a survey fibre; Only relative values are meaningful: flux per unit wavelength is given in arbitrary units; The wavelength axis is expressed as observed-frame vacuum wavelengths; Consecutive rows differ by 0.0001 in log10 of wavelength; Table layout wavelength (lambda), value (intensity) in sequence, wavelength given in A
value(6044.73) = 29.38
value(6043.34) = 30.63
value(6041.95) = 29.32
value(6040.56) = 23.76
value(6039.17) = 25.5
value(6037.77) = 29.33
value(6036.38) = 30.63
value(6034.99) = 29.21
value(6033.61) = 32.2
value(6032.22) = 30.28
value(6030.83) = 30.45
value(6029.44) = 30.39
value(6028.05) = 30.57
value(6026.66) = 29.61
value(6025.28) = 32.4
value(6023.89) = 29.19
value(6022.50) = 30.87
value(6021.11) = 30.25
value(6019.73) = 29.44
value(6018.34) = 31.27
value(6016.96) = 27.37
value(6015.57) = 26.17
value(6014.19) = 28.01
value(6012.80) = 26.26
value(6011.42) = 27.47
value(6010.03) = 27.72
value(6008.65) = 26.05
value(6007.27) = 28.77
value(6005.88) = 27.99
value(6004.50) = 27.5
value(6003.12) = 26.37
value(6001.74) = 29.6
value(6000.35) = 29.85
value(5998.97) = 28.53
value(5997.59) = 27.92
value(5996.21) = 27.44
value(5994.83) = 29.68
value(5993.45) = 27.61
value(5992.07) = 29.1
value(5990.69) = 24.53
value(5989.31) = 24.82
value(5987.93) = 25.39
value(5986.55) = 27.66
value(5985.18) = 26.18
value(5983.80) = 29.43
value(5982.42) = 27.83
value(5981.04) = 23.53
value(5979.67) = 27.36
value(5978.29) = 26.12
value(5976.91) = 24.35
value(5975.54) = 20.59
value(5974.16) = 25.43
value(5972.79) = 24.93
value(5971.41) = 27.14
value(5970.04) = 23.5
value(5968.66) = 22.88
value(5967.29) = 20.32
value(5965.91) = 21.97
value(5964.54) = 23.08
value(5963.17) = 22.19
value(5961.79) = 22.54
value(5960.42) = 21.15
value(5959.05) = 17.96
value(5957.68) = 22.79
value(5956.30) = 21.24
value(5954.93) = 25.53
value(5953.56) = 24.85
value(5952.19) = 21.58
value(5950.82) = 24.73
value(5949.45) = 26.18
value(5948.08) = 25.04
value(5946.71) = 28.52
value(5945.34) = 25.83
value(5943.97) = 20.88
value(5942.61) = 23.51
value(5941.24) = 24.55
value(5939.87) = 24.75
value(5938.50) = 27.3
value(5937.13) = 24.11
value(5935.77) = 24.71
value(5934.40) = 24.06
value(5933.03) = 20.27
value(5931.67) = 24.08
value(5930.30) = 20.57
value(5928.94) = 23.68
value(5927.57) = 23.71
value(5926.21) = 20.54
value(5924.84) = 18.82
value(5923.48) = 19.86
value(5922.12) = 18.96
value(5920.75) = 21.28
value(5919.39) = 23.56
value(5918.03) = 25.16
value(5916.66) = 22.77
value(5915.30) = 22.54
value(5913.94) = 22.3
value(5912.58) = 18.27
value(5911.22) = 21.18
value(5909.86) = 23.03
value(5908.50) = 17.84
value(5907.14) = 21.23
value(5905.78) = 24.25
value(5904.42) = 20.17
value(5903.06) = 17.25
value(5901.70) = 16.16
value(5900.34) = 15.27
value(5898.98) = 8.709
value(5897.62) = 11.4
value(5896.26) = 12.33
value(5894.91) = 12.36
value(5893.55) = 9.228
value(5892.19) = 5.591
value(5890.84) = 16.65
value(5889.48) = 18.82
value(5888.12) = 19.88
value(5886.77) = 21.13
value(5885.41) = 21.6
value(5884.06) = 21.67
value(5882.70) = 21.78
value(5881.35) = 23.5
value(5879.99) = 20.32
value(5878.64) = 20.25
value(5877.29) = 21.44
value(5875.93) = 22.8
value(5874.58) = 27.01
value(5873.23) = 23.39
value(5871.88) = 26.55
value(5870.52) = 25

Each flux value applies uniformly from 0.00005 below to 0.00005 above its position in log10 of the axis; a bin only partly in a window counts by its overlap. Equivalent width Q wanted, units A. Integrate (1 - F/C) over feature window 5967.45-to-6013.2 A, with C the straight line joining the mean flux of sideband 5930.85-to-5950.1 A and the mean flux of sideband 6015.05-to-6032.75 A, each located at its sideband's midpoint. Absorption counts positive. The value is 1.9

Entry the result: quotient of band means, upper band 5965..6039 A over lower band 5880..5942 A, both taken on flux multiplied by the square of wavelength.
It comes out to 1.4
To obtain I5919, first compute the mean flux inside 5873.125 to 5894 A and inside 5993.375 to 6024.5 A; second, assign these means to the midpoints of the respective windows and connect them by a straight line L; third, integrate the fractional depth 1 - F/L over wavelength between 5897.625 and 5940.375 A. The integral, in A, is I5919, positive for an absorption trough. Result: 2.3 A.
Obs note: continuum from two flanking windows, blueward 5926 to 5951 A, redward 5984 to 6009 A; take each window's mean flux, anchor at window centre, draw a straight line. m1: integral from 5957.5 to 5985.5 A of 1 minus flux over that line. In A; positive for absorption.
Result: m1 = 2.4 A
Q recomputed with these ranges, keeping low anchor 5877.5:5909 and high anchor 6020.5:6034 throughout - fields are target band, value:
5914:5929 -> -1.3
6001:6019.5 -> 0.7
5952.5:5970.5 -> 1.3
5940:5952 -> -1.2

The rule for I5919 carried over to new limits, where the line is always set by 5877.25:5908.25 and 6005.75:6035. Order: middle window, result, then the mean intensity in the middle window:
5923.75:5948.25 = -2.43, 23.5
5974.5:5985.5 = -0.08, 25.6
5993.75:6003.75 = -0.47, 28.5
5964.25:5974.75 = 0.36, 23.7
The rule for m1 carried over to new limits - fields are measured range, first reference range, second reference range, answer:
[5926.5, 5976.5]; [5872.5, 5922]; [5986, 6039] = 0.2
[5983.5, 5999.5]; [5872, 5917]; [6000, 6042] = -0.5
